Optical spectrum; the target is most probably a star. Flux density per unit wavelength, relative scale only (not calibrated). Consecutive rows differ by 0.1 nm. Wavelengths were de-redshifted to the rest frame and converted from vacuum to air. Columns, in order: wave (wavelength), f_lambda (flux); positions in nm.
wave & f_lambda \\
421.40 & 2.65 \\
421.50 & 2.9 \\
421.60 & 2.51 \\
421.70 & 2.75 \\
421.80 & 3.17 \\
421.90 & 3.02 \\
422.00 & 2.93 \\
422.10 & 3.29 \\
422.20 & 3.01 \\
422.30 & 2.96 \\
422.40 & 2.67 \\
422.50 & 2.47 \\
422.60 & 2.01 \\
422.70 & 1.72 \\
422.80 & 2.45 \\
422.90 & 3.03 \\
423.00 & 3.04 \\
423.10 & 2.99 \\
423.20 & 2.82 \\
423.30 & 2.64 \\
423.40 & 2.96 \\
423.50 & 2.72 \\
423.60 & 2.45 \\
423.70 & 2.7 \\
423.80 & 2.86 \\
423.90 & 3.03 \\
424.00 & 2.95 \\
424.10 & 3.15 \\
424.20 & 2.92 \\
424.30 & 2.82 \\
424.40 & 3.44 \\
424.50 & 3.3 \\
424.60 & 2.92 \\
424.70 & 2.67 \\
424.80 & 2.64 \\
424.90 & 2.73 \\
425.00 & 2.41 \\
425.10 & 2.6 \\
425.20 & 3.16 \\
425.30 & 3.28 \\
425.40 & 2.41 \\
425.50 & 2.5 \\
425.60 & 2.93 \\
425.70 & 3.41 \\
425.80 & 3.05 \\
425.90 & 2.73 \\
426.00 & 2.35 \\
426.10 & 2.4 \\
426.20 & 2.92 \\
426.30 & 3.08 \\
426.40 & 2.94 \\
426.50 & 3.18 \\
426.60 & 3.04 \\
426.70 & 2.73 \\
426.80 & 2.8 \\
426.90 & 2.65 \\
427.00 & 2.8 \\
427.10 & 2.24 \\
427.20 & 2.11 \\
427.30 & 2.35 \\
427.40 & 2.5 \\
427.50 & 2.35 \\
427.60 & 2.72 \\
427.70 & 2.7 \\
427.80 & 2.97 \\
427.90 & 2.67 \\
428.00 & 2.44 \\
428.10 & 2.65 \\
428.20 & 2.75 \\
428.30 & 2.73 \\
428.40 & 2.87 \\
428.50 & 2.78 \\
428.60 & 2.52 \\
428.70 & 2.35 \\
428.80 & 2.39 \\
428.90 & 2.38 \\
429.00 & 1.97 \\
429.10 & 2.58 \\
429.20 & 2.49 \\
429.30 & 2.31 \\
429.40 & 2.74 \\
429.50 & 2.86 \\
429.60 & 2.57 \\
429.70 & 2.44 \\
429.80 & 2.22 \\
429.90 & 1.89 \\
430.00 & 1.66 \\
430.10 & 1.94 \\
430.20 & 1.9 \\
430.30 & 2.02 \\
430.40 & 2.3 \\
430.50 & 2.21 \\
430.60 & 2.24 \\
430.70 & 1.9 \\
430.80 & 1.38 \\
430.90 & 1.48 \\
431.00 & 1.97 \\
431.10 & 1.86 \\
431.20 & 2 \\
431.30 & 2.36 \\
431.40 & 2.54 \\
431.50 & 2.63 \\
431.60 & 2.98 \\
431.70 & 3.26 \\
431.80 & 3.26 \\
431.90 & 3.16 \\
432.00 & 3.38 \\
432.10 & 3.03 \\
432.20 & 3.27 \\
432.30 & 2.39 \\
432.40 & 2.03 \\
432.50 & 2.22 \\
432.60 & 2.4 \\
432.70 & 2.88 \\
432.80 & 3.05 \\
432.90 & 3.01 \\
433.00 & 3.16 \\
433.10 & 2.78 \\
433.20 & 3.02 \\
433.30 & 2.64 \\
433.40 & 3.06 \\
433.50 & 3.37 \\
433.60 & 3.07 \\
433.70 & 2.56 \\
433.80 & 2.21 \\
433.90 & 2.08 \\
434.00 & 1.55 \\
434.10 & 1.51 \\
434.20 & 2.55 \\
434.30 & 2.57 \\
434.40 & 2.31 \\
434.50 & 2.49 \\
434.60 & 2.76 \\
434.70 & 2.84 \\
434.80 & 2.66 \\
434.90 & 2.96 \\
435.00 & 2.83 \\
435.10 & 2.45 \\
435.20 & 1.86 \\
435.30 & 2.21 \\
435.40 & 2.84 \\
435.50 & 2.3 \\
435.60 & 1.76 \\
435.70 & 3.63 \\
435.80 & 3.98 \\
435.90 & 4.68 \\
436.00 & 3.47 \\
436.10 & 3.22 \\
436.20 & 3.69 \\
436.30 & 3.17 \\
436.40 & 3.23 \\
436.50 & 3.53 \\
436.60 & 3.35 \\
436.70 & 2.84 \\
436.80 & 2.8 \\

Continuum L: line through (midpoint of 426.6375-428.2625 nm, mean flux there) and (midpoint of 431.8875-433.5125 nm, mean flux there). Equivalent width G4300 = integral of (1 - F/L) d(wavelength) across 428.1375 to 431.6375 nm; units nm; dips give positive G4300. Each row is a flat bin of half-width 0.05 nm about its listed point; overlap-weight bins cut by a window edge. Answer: 0.54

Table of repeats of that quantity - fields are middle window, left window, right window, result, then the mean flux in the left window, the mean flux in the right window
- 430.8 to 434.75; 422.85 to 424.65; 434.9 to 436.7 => 0.57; 2.93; 3.06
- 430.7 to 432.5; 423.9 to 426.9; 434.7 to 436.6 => 0.28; 2.88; 3.03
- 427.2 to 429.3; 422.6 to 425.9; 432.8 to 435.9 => 0.17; 2.82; 2.67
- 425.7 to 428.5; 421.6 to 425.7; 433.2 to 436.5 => 0.10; 2.82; 2.78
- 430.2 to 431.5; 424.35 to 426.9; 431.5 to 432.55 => 0.38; 2.86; 2.89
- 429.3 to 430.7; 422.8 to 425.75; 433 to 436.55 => 0.30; 2.87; 2.8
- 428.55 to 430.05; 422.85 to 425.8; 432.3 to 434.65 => 0.20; 2.88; 2.57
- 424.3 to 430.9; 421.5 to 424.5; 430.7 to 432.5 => 0.22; 2.82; 2.5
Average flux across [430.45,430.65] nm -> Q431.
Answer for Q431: 2.23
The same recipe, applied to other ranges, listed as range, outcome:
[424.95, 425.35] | 2.86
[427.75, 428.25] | 2.7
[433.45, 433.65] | 3.22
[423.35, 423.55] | 2.84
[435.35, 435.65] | 2.3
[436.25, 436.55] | 3.31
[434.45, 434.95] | 2.74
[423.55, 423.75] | 2.58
